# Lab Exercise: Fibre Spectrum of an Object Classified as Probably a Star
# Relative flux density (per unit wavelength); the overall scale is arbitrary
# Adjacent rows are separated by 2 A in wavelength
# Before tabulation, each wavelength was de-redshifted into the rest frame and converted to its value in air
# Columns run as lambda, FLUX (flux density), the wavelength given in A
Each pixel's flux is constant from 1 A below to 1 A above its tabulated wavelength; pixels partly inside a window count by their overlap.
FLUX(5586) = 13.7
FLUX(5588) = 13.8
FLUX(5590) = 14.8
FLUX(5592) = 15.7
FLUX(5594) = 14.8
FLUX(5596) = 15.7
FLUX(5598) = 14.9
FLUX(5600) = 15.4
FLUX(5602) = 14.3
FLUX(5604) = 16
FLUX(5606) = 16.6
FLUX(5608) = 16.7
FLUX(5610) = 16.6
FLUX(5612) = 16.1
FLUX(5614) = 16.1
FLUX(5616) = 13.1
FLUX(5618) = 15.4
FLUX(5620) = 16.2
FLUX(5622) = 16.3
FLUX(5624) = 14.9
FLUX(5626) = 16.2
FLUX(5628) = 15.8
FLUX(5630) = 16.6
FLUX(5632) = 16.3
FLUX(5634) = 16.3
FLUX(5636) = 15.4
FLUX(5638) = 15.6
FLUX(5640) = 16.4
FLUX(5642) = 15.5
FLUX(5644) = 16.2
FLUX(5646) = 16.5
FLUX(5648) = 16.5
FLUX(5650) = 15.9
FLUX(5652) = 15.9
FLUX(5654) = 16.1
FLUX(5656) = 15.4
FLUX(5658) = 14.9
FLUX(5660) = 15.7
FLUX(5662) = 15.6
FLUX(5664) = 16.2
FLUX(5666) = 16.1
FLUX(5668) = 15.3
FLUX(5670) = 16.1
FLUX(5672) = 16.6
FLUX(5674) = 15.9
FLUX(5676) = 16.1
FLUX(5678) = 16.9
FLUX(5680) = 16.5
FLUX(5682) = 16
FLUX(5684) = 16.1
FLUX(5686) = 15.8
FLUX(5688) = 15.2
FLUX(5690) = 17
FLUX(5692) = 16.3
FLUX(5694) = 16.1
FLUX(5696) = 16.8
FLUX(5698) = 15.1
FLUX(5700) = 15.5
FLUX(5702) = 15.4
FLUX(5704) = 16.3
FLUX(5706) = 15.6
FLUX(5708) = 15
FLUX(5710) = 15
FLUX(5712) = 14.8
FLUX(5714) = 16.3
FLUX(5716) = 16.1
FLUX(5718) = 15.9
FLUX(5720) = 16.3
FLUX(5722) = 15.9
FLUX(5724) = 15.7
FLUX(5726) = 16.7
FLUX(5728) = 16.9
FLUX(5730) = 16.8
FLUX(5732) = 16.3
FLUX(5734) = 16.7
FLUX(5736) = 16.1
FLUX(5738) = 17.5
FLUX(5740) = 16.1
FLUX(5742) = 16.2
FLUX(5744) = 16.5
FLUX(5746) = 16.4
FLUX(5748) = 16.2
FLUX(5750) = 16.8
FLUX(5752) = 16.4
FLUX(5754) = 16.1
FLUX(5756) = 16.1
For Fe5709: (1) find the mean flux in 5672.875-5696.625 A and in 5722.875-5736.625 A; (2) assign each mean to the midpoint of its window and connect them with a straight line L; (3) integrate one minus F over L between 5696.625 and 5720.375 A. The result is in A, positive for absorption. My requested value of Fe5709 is 1.1 A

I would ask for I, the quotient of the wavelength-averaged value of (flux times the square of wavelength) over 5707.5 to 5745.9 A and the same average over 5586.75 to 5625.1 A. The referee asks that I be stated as 1.1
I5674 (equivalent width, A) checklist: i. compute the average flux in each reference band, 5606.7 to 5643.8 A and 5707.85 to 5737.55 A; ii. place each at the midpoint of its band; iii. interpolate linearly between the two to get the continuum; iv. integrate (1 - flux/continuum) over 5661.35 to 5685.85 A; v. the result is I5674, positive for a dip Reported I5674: -0.2 A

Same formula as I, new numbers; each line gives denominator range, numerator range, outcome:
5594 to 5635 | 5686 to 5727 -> 1.04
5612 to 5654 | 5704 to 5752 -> 1.05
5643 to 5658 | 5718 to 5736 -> 1.05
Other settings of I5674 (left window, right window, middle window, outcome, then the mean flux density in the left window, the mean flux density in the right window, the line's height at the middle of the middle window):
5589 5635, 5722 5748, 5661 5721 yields 0.9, 15.7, 16.5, 16.2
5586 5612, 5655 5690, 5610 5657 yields -0.7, 15.4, 15.9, 15.7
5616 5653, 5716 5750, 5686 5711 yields 0.7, 15.9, 16.4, 16.2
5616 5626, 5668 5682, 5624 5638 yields -0.3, 15.5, 16.2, 15.6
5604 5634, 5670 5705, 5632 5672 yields 0.3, 15.9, 16.1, 16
